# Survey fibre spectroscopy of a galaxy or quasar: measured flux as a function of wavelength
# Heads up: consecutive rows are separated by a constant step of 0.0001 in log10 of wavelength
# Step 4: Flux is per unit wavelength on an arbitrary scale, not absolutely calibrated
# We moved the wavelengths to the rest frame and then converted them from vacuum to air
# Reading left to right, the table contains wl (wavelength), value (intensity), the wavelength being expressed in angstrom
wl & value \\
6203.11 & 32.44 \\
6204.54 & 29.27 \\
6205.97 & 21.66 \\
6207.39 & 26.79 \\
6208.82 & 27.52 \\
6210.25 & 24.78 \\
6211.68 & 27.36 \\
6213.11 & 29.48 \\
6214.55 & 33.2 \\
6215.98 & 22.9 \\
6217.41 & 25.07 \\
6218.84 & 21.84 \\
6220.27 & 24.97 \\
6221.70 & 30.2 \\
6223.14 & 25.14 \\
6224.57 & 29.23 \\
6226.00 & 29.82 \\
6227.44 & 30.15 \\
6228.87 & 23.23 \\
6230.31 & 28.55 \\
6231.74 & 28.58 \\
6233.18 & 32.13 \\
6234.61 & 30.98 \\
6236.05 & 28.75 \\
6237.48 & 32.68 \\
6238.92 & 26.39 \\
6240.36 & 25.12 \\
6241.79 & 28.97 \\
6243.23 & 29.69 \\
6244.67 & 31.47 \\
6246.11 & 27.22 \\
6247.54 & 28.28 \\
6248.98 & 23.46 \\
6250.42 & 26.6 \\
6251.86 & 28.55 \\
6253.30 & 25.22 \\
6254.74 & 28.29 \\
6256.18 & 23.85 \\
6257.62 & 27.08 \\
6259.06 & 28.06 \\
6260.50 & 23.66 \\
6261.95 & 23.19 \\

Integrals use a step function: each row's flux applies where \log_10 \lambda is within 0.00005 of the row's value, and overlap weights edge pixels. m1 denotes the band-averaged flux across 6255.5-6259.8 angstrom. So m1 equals 26.4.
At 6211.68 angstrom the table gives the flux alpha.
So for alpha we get 27.36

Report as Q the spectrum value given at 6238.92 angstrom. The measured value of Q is 26.39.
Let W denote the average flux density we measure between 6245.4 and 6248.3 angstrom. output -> 27.8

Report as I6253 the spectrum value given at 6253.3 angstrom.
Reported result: 25.22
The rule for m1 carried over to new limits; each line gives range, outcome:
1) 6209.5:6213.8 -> 27.2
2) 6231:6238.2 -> 30.6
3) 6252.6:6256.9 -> 25.8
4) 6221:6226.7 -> 28.6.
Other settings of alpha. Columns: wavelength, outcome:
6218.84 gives 21.84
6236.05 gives 28.75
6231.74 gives 28.58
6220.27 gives 24.97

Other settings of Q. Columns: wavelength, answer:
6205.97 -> 21.66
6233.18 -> 32.13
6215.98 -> 22.9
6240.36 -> 25.12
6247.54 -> 28.28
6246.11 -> 27.22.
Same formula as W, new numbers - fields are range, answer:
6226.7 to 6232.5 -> 27.6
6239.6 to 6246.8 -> 28.5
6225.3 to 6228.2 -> 29.9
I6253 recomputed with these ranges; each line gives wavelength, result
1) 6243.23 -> 29.69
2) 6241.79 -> 28.97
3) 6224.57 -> 29.23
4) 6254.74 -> 28.29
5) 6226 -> 29.82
